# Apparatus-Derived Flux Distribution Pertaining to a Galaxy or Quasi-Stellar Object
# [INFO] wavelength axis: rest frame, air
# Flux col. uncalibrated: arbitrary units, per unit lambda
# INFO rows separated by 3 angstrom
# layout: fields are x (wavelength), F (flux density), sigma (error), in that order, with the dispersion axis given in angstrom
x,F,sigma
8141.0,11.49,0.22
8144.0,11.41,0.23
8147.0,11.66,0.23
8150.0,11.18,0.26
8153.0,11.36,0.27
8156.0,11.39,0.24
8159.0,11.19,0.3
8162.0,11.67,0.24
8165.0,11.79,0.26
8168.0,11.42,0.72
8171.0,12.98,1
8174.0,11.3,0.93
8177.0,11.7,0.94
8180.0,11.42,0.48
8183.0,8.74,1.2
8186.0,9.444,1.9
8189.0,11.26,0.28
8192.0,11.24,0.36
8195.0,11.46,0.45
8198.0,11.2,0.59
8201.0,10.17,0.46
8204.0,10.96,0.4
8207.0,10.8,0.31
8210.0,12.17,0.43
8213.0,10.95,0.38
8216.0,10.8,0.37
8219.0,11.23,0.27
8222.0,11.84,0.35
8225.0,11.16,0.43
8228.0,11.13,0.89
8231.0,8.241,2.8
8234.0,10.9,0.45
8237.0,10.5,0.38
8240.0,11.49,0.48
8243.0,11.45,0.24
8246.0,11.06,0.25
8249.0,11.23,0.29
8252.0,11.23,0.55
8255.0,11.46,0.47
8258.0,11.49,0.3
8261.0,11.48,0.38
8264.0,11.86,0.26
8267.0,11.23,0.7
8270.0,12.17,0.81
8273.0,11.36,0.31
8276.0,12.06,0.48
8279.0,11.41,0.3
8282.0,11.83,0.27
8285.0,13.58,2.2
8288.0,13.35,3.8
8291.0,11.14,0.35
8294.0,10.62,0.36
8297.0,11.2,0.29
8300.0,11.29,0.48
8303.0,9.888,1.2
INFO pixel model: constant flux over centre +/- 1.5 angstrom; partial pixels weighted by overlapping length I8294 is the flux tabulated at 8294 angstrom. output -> 10.62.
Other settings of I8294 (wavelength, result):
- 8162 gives 11.67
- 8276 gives 12.06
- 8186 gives 9.444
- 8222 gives 11.84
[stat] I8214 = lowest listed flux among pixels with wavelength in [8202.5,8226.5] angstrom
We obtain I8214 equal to 10.8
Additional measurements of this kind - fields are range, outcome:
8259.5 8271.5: 11.23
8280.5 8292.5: 11.14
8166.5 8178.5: 11.3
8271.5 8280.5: 11.36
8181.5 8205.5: 8.74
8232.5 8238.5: 10.5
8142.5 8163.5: 11.18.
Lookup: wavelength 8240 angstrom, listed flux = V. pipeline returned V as 11.49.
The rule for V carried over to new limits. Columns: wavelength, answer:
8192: 11.24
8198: 11.2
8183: 8.74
